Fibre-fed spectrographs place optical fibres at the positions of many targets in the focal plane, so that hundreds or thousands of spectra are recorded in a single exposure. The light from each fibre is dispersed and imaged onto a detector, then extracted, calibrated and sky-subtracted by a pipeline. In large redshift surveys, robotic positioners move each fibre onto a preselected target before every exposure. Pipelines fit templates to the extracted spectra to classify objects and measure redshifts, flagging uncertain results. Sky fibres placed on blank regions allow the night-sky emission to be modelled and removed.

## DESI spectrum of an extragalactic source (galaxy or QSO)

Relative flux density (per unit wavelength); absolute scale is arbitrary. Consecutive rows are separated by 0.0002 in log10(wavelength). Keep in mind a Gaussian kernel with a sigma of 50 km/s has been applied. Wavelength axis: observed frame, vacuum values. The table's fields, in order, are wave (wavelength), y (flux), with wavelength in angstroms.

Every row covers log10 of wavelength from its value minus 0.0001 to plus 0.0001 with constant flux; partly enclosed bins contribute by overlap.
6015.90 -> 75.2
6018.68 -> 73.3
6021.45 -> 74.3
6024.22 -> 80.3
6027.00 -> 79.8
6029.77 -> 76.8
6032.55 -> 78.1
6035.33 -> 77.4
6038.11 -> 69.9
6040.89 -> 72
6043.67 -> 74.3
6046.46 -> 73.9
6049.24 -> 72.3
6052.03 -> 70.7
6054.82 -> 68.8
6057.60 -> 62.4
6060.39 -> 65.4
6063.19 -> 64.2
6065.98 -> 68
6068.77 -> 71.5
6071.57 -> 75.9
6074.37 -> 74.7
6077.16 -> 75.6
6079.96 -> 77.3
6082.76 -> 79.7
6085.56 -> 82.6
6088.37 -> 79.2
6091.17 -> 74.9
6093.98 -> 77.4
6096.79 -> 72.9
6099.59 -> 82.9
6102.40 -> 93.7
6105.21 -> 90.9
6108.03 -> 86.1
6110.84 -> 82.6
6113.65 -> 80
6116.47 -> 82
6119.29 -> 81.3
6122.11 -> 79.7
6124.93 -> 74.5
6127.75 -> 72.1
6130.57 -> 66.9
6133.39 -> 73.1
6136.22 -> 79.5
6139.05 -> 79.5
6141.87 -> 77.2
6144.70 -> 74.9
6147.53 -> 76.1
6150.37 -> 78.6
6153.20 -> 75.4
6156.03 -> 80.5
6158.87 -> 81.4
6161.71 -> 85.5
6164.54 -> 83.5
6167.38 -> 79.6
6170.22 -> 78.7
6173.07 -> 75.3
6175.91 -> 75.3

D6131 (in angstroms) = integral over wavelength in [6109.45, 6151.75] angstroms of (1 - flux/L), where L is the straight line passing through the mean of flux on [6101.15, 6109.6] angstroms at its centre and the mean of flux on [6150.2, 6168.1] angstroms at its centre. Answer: 4.2 angstroms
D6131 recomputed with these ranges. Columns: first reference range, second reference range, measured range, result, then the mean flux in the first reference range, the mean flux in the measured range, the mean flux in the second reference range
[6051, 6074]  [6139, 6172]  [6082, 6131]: -4.4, 68.6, 80.2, 79.2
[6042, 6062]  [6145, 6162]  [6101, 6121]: -2.7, 69.6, 85.1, 78.8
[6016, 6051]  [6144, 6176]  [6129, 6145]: 0.6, 75.1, 75.2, 79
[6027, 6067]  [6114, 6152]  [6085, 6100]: -0.7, 71.3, 77.8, 76.6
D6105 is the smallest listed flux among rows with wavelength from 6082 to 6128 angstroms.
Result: 72.1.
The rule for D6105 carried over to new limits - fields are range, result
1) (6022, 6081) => 62.4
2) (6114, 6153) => 66.9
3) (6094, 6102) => 72.9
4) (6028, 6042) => 69.9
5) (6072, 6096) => 74.7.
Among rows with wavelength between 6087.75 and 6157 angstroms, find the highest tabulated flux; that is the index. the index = 93.7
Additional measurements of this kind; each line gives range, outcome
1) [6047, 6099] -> 82.6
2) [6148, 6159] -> 81.4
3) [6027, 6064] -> 79.8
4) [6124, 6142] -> 79.5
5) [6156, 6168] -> 85.5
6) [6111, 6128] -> 82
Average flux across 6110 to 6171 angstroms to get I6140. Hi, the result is 78.3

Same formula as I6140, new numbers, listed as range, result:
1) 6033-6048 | 73.8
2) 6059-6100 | 74.6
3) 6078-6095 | 78.4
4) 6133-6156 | 77.2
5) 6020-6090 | 73.8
